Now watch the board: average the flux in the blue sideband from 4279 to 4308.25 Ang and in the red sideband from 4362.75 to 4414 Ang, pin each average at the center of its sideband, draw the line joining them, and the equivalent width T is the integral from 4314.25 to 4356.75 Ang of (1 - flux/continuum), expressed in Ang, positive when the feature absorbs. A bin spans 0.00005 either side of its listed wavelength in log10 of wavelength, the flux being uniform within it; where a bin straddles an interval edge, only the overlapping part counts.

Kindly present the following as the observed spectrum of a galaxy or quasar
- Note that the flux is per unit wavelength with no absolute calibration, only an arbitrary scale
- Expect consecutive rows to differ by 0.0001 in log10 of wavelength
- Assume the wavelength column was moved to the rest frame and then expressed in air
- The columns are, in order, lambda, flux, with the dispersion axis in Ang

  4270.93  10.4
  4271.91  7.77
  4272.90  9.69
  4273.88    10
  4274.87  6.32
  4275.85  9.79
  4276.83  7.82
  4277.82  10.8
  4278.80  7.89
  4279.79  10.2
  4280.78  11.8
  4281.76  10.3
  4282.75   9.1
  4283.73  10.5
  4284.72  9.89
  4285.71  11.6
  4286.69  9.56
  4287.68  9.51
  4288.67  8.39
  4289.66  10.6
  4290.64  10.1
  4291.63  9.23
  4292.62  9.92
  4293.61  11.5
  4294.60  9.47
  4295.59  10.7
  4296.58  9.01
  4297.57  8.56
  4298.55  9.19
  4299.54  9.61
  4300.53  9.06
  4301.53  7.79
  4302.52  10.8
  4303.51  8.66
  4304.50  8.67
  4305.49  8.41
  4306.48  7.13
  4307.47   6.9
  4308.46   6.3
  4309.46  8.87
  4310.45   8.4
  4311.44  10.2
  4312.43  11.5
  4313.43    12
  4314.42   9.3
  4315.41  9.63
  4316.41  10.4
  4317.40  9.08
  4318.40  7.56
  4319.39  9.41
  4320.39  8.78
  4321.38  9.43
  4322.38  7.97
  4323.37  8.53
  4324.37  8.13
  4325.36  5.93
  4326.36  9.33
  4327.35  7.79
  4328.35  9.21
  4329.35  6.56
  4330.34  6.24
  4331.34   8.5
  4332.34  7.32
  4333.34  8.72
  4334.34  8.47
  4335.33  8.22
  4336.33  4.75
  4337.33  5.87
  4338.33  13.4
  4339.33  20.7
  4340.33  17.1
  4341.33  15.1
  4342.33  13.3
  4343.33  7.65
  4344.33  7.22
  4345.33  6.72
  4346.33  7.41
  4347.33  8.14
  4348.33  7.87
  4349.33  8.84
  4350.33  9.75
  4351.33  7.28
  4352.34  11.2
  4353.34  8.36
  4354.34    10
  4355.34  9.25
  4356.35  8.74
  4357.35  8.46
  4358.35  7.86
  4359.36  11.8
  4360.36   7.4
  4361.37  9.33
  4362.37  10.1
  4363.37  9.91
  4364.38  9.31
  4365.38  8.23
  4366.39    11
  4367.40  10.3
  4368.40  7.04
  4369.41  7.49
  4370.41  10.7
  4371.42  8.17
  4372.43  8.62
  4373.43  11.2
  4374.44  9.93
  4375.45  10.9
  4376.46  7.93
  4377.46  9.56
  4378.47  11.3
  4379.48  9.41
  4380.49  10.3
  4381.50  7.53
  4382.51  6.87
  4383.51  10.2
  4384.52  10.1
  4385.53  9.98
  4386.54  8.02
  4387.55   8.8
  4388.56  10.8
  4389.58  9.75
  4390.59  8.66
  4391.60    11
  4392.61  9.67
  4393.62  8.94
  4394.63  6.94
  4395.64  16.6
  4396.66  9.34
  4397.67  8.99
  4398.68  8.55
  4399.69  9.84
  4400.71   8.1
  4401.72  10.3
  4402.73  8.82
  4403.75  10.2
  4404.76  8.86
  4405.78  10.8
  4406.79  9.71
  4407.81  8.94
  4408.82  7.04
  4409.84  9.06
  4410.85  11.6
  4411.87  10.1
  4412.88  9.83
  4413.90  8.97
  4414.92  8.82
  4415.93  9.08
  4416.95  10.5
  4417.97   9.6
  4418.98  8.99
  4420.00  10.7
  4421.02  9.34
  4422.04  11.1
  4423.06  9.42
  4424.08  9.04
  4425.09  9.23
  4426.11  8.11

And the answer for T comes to 1.53 Ang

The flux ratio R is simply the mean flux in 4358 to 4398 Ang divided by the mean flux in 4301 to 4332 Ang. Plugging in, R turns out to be 1.10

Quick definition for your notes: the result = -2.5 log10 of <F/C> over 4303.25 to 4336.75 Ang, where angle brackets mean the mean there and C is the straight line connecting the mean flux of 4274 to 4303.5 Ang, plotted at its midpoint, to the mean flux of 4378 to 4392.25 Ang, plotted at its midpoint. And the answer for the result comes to 0.14 mag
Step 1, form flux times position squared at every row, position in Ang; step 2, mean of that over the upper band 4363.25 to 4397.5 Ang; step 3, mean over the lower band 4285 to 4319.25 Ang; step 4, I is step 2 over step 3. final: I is 1.1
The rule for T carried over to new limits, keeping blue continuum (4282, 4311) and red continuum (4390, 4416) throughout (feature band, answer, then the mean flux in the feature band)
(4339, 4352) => -1.4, 10.4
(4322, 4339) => 2.3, 8.07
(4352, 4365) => 0.1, 9.34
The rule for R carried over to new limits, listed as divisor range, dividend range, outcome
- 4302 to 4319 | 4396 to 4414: 1.04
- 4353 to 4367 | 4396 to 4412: 1.02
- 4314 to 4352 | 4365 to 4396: 1.05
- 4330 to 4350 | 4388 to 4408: 1.01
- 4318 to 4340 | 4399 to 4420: 1.08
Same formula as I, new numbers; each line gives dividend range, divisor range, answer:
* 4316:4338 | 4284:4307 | 0.86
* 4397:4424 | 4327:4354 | 1.05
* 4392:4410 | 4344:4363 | 1.11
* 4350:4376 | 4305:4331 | 1.11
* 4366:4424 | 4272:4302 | 1.05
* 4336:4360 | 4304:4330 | 1.16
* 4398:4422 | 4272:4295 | 1.04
